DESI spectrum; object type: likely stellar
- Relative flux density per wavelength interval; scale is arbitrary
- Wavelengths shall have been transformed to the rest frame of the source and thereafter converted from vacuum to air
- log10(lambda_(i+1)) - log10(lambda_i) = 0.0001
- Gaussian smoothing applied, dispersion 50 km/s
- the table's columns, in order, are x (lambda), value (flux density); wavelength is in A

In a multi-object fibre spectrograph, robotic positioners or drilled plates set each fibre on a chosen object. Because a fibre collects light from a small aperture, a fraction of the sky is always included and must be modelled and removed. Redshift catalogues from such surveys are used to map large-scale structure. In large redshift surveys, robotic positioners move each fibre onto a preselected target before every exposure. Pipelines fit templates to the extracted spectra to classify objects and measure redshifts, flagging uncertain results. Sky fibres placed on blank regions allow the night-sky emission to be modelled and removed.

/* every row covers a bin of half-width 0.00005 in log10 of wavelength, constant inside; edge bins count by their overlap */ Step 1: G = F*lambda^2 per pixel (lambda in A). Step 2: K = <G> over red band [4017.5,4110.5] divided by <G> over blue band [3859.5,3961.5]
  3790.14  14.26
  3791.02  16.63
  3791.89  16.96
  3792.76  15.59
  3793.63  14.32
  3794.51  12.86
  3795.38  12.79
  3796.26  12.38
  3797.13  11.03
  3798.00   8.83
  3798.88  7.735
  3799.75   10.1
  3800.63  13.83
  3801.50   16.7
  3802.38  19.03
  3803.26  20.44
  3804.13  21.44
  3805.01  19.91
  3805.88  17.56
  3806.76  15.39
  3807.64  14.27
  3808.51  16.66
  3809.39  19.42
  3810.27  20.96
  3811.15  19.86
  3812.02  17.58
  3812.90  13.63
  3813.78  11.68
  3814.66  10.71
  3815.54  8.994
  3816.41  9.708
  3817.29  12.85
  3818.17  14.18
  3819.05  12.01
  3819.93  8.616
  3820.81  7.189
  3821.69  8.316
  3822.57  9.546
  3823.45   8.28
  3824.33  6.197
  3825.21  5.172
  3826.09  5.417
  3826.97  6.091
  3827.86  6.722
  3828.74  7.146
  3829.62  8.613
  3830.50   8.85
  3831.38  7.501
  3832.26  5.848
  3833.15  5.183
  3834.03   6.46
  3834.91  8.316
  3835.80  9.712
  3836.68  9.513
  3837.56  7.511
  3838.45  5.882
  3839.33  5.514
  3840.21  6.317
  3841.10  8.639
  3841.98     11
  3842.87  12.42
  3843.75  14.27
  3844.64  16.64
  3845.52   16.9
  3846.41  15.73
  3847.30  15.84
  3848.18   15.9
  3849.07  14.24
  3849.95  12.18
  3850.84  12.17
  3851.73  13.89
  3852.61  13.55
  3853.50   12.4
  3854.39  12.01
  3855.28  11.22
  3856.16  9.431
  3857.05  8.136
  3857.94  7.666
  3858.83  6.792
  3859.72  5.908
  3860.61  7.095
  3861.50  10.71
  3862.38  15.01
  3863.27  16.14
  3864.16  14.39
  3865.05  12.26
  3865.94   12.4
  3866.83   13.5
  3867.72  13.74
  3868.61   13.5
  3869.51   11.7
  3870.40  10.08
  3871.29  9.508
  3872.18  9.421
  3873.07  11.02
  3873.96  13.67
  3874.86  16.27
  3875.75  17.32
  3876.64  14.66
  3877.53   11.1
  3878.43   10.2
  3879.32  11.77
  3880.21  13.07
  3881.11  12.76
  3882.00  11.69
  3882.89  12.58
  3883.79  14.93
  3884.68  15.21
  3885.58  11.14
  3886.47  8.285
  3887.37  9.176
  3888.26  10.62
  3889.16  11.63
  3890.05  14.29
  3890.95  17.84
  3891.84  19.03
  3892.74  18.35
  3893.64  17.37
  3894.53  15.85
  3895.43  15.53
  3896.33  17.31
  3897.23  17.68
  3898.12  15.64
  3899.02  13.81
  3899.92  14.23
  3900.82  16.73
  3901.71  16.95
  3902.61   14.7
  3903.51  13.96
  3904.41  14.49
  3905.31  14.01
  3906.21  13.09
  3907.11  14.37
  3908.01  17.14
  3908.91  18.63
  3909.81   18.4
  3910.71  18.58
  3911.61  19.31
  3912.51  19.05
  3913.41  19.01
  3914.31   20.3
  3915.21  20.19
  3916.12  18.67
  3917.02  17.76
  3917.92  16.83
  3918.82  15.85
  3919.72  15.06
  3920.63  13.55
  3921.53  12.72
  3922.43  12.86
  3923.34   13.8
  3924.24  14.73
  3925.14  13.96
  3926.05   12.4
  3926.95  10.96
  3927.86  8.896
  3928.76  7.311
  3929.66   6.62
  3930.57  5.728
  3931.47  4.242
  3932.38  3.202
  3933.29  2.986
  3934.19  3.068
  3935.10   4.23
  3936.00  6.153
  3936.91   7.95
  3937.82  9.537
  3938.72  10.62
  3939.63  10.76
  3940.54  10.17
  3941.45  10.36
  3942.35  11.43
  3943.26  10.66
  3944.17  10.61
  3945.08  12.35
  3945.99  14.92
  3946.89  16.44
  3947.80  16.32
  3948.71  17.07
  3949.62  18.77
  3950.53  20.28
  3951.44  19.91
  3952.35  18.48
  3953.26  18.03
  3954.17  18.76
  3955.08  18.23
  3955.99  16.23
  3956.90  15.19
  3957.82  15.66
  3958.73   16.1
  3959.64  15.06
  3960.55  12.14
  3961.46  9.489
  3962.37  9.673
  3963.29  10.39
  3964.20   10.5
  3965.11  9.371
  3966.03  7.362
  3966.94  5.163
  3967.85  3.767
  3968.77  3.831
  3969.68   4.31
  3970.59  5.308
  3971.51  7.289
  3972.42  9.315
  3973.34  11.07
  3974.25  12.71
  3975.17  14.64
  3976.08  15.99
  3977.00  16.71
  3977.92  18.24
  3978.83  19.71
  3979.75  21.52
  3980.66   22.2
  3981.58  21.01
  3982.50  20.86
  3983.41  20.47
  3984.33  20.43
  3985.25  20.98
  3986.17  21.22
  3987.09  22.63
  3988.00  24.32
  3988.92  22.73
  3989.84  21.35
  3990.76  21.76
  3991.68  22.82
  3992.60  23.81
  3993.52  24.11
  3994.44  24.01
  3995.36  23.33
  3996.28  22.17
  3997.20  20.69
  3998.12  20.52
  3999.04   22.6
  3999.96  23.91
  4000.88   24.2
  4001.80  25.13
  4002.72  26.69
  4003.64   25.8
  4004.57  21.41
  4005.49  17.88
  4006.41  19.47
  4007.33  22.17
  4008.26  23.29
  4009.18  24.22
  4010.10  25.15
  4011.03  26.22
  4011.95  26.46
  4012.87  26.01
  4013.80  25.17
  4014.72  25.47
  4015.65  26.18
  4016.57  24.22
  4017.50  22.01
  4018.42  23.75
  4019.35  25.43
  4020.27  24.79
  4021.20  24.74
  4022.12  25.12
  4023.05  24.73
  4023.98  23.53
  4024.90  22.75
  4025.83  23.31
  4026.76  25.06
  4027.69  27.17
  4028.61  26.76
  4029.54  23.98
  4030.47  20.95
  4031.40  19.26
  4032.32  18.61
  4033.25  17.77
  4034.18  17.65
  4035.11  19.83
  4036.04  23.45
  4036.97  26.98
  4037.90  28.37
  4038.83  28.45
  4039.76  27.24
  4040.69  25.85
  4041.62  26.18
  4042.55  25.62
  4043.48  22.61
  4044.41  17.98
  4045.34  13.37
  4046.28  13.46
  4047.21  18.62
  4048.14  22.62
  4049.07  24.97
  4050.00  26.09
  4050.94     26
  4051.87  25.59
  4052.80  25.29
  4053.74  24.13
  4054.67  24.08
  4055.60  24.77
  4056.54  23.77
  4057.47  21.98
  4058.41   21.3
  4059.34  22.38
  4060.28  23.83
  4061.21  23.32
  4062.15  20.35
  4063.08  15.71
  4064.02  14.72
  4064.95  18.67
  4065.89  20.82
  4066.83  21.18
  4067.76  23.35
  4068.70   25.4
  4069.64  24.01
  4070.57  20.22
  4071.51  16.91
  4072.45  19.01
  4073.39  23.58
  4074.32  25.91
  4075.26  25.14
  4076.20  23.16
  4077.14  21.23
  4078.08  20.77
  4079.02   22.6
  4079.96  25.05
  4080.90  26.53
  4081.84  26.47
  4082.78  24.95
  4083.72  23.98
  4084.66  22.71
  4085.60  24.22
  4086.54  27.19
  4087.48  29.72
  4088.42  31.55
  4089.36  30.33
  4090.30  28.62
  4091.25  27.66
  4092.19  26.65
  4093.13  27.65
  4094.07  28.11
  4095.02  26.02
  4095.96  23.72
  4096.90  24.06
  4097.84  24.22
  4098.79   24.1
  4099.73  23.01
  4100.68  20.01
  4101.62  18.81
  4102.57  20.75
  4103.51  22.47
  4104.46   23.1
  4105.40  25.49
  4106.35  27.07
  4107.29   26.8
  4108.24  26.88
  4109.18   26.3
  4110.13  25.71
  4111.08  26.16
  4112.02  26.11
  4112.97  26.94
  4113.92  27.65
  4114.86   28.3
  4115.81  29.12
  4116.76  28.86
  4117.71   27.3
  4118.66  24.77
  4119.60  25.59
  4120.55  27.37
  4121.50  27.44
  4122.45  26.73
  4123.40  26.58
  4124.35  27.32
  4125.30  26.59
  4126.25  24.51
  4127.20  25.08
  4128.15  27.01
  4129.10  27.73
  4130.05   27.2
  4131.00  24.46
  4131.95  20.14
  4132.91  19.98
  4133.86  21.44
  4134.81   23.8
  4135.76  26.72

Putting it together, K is 1.88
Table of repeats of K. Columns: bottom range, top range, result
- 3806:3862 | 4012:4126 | 2.53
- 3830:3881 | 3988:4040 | 2.26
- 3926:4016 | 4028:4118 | 1.55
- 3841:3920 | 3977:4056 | 1.76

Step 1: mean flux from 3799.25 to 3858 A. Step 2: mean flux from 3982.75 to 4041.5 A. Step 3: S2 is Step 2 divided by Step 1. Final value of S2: 2.00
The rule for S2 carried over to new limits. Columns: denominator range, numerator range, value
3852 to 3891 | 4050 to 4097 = 2.01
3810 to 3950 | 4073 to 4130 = 2.11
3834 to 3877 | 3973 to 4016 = 1.88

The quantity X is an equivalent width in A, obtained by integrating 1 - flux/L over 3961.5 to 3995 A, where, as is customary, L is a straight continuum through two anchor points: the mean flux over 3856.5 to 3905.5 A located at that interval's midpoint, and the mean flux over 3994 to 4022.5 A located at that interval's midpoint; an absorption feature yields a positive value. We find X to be 8.9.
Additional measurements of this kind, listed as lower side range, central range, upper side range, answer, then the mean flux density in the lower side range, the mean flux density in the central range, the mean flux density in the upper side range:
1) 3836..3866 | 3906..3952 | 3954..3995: 3.23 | 11.4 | 13.1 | 15.8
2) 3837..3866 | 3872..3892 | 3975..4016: 1.31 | 11.5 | 12.9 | 22.4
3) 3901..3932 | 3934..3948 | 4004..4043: 5.33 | 14.5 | 10.4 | 23.9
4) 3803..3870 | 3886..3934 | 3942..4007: 0.75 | 11.5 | 14.2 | 17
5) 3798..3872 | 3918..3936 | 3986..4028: 8.30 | 11.6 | 9.65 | 23.7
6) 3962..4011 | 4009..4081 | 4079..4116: -3.37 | 18.2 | 23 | 25.7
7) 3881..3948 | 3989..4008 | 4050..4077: -4.45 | 13.3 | 22.7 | 22.4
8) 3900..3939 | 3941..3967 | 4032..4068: 2.17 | 13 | 14.1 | 22.2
